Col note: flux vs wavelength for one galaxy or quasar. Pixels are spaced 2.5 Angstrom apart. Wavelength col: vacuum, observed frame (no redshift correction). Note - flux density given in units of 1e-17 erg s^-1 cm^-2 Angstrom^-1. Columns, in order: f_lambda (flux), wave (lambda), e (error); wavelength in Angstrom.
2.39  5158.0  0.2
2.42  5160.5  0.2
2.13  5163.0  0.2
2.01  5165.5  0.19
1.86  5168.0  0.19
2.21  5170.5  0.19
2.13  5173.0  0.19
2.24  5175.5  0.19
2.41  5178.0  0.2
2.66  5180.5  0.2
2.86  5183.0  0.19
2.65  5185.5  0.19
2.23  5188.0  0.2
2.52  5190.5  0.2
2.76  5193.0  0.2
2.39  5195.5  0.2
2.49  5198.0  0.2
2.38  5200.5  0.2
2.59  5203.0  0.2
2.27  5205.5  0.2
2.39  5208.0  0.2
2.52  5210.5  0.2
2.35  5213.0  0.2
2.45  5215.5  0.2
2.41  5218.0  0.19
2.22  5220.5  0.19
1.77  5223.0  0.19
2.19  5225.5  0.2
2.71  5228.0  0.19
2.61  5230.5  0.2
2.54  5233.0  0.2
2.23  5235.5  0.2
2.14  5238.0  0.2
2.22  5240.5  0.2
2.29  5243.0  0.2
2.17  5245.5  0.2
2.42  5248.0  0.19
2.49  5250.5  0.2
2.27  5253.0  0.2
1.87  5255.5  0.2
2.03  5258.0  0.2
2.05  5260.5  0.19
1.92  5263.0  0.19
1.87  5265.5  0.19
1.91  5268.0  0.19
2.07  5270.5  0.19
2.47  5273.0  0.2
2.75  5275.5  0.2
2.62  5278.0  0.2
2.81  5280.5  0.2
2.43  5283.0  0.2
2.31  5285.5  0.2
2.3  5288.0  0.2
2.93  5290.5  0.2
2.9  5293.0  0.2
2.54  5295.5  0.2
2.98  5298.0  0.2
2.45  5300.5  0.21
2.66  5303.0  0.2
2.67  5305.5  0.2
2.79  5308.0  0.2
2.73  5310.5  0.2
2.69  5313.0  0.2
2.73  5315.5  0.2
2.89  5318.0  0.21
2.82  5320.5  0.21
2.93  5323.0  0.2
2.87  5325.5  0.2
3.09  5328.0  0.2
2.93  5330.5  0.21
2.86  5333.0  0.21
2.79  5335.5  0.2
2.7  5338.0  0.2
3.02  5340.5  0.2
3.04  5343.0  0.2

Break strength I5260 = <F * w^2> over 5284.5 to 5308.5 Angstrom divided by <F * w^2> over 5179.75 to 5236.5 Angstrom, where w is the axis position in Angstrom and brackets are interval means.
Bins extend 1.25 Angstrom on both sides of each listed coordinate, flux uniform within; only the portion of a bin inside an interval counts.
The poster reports 1.1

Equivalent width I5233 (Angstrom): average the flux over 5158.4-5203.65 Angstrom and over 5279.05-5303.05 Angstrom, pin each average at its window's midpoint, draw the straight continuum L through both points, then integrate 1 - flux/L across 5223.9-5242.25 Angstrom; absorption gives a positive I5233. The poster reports 1.0 Angstrom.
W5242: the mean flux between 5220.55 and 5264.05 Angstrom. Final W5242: 2.23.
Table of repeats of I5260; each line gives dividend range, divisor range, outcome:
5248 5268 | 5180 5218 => 0.85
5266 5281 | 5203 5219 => 1.02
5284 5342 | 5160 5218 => 1.21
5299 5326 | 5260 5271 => 1.43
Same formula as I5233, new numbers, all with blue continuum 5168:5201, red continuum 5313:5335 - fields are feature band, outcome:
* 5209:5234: 1.7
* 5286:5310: 1.0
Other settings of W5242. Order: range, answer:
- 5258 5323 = 2.53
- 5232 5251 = 2.3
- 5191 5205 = 2.51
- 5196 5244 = 2.36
